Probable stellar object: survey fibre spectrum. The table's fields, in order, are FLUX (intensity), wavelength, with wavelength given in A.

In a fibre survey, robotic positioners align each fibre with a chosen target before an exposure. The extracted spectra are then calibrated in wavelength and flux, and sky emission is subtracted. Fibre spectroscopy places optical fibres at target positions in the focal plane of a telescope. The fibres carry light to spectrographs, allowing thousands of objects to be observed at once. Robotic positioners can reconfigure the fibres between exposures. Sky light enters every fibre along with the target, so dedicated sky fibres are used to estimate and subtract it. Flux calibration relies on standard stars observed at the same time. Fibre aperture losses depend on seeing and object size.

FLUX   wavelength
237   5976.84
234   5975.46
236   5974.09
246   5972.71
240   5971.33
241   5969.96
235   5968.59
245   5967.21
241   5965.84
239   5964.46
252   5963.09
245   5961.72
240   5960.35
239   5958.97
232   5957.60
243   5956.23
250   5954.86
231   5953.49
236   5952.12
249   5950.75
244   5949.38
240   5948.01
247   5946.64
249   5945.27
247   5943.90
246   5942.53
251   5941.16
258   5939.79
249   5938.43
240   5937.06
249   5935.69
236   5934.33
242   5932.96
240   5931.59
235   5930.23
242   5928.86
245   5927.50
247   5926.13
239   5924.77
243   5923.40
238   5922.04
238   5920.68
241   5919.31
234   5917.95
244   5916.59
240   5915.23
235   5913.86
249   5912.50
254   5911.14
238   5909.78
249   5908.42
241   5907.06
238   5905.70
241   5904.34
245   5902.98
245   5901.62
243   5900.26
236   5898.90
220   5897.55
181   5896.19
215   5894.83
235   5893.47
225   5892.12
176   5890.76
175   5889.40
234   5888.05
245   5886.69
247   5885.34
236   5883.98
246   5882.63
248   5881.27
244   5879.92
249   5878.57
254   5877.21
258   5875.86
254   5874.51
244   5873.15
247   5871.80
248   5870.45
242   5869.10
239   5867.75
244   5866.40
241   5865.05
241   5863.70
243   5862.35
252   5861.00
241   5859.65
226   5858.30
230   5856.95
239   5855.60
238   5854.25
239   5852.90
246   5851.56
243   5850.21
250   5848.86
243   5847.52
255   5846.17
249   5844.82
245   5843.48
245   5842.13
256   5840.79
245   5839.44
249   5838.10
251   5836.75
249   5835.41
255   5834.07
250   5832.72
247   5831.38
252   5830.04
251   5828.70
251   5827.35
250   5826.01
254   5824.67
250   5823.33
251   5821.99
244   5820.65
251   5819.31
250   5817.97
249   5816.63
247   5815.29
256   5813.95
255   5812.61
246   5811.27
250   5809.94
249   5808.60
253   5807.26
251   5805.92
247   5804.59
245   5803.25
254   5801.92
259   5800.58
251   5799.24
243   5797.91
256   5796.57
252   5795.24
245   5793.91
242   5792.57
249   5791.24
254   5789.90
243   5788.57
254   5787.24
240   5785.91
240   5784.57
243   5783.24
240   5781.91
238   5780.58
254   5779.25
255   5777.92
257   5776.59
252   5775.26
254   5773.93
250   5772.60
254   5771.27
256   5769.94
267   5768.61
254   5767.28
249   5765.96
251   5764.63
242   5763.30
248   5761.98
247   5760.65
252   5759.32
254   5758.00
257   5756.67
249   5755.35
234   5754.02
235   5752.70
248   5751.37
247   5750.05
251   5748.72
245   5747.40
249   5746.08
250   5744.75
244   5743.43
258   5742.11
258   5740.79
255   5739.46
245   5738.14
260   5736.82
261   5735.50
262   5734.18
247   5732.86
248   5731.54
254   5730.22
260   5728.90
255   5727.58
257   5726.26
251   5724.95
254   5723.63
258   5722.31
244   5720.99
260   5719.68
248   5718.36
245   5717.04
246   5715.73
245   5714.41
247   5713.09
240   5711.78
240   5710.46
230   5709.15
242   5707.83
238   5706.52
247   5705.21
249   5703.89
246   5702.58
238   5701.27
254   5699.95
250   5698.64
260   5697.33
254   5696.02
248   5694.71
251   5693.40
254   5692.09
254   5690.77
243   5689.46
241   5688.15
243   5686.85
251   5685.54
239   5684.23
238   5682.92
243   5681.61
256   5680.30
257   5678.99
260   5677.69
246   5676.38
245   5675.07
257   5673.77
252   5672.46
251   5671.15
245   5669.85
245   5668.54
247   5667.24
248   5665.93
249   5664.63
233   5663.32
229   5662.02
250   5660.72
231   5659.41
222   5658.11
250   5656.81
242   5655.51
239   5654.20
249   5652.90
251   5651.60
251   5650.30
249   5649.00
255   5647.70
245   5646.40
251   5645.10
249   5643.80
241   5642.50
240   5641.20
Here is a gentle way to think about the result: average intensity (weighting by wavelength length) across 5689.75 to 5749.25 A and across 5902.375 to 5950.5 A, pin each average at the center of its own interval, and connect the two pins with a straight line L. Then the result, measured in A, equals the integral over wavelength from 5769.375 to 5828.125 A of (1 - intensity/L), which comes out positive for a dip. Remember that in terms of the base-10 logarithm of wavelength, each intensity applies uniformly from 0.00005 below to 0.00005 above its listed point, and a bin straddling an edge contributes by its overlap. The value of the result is -0.5 A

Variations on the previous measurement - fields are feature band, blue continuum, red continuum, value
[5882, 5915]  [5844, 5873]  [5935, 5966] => 1.6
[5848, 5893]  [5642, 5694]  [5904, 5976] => 0.8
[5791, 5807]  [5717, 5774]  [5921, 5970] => 0.0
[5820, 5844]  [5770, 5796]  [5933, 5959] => -0.3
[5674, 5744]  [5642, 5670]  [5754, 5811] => -0.8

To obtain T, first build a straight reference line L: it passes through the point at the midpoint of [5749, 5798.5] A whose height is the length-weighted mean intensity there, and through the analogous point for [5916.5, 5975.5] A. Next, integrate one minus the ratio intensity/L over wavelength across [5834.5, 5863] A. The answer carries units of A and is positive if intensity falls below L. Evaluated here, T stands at 0.2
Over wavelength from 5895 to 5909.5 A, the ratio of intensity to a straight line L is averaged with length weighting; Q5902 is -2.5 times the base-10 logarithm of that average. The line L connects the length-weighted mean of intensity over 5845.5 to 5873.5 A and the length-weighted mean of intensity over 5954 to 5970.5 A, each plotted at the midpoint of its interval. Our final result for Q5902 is 0.04 mag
